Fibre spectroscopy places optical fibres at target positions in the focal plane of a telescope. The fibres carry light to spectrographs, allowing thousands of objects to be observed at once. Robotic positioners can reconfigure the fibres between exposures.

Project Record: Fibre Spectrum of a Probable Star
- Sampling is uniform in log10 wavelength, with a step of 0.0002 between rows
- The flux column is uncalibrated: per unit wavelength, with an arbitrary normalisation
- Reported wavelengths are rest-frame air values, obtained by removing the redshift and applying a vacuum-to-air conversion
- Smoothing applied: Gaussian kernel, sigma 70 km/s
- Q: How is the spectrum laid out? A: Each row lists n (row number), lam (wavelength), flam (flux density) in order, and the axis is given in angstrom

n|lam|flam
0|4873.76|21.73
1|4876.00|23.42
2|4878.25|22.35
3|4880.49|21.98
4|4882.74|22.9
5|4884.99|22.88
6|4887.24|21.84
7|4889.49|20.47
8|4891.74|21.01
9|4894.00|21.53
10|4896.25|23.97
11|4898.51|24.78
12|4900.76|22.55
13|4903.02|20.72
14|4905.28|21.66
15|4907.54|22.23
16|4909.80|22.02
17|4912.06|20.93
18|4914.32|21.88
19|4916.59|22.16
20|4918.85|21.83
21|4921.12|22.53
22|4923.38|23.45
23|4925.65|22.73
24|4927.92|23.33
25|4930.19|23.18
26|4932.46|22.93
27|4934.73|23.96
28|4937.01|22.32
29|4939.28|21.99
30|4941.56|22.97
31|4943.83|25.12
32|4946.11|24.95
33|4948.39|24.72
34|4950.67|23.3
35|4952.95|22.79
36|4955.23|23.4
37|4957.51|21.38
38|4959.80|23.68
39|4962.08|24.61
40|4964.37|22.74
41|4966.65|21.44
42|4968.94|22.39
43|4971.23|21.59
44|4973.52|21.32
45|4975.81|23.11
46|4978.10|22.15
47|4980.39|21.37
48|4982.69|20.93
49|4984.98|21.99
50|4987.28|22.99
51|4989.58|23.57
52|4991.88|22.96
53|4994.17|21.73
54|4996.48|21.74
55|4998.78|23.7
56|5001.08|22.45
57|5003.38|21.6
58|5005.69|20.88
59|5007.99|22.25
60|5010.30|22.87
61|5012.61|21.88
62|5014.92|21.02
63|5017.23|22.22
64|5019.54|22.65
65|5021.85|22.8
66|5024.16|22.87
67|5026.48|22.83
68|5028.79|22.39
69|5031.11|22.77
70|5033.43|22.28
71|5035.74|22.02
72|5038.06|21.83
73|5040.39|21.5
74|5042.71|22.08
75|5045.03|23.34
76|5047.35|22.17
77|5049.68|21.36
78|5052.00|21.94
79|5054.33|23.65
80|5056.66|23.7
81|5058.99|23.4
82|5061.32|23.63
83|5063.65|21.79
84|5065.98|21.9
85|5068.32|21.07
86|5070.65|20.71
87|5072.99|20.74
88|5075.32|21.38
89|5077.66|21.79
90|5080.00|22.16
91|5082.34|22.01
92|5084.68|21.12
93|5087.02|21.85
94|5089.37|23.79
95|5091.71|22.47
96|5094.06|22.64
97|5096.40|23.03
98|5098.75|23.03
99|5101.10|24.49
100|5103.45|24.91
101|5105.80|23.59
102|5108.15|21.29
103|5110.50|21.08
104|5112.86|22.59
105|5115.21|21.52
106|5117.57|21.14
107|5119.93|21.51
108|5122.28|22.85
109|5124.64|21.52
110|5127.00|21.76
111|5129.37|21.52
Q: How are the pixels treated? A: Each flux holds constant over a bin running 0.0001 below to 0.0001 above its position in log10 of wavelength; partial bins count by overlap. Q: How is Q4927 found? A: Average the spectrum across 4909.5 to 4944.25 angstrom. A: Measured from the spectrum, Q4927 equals 22.7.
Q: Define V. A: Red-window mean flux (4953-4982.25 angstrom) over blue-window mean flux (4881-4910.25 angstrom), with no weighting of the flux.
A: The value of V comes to 1.01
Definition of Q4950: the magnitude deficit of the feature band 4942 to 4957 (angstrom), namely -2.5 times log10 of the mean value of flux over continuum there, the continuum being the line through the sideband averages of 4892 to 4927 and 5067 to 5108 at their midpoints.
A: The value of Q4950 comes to -0.07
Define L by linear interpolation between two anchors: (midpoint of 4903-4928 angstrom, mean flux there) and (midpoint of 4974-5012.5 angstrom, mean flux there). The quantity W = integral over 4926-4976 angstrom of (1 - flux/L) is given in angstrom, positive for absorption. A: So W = -1.95 angstrom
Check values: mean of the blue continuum 22.1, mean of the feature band 23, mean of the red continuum 22.2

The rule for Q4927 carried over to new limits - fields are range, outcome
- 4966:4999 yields 22.2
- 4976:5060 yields 22.3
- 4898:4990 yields 22.7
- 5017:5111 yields 22.4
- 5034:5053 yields 22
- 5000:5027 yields 22.2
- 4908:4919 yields 21.8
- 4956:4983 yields 22.3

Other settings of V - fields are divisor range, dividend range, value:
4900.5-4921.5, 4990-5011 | 1.02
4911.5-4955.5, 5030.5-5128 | 0.97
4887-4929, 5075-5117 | 1.01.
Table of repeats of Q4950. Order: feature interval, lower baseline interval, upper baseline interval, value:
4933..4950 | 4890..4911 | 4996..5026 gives -0.068 mag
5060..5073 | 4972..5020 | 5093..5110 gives 0.055 mag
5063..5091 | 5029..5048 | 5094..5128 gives 0.033 mag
